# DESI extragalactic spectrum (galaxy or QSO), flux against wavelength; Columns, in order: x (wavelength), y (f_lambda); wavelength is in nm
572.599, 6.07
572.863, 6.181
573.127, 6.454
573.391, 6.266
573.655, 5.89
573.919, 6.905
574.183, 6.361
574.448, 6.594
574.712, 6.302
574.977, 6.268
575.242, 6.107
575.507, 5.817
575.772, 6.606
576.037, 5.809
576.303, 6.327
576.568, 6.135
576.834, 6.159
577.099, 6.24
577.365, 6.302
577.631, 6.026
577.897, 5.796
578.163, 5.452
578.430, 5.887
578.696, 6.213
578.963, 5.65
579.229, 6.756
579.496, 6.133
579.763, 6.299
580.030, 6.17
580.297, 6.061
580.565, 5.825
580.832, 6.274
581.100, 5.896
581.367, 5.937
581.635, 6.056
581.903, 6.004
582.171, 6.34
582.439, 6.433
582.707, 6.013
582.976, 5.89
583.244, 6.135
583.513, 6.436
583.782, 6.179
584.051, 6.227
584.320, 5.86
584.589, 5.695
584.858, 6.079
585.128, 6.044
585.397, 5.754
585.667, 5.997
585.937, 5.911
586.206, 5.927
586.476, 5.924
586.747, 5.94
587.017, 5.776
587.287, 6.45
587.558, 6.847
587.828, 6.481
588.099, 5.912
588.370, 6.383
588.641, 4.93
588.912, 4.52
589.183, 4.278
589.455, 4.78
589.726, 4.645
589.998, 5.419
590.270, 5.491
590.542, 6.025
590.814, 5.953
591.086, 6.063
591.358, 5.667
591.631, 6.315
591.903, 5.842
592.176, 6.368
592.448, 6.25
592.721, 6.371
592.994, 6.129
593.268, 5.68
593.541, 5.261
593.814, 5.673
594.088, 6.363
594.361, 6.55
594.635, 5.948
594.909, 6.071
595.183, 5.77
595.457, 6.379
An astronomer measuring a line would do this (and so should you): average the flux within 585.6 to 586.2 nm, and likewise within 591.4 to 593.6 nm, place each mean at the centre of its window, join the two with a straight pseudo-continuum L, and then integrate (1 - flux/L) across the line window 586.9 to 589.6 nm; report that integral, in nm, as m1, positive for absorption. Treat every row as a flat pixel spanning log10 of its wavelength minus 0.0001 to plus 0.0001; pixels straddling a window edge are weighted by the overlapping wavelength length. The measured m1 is 0.16 nm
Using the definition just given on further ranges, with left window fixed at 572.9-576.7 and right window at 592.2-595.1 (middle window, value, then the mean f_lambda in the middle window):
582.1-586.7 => 0.08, 6.04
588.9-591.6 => 0.32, 5.36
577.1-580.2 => 0.08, 6.07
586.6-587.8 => -0.03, 6.27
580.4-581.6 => 0.04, 5.99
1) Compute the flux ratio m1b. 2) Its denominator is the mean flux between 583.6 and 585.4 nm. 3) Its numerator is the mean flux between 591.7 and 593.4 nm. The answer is 1.0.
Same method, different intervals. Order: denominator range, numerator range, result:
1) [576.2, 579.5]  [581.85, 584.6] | 1.01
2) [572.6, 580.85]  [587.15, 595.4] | 0.94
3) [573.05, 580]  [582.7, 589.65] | 0.95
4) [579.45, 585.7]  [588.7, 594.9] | 0.94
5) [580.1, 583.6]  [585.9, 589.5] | 0.94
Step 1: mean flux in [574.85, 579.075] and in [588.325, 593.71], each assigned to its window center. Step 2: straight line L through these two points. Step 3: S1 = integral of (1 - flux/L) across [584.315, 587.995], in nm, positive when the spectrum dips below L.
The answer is -0.19 nm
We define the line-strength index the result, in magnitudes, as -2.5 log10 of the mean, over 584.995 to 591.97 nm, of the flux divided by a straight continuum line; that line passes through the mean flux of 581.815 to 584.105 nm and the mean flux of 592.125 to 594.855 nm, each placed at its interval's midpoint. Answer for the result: 0.07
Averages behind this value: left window 6.19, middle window 5.74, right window 6.05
